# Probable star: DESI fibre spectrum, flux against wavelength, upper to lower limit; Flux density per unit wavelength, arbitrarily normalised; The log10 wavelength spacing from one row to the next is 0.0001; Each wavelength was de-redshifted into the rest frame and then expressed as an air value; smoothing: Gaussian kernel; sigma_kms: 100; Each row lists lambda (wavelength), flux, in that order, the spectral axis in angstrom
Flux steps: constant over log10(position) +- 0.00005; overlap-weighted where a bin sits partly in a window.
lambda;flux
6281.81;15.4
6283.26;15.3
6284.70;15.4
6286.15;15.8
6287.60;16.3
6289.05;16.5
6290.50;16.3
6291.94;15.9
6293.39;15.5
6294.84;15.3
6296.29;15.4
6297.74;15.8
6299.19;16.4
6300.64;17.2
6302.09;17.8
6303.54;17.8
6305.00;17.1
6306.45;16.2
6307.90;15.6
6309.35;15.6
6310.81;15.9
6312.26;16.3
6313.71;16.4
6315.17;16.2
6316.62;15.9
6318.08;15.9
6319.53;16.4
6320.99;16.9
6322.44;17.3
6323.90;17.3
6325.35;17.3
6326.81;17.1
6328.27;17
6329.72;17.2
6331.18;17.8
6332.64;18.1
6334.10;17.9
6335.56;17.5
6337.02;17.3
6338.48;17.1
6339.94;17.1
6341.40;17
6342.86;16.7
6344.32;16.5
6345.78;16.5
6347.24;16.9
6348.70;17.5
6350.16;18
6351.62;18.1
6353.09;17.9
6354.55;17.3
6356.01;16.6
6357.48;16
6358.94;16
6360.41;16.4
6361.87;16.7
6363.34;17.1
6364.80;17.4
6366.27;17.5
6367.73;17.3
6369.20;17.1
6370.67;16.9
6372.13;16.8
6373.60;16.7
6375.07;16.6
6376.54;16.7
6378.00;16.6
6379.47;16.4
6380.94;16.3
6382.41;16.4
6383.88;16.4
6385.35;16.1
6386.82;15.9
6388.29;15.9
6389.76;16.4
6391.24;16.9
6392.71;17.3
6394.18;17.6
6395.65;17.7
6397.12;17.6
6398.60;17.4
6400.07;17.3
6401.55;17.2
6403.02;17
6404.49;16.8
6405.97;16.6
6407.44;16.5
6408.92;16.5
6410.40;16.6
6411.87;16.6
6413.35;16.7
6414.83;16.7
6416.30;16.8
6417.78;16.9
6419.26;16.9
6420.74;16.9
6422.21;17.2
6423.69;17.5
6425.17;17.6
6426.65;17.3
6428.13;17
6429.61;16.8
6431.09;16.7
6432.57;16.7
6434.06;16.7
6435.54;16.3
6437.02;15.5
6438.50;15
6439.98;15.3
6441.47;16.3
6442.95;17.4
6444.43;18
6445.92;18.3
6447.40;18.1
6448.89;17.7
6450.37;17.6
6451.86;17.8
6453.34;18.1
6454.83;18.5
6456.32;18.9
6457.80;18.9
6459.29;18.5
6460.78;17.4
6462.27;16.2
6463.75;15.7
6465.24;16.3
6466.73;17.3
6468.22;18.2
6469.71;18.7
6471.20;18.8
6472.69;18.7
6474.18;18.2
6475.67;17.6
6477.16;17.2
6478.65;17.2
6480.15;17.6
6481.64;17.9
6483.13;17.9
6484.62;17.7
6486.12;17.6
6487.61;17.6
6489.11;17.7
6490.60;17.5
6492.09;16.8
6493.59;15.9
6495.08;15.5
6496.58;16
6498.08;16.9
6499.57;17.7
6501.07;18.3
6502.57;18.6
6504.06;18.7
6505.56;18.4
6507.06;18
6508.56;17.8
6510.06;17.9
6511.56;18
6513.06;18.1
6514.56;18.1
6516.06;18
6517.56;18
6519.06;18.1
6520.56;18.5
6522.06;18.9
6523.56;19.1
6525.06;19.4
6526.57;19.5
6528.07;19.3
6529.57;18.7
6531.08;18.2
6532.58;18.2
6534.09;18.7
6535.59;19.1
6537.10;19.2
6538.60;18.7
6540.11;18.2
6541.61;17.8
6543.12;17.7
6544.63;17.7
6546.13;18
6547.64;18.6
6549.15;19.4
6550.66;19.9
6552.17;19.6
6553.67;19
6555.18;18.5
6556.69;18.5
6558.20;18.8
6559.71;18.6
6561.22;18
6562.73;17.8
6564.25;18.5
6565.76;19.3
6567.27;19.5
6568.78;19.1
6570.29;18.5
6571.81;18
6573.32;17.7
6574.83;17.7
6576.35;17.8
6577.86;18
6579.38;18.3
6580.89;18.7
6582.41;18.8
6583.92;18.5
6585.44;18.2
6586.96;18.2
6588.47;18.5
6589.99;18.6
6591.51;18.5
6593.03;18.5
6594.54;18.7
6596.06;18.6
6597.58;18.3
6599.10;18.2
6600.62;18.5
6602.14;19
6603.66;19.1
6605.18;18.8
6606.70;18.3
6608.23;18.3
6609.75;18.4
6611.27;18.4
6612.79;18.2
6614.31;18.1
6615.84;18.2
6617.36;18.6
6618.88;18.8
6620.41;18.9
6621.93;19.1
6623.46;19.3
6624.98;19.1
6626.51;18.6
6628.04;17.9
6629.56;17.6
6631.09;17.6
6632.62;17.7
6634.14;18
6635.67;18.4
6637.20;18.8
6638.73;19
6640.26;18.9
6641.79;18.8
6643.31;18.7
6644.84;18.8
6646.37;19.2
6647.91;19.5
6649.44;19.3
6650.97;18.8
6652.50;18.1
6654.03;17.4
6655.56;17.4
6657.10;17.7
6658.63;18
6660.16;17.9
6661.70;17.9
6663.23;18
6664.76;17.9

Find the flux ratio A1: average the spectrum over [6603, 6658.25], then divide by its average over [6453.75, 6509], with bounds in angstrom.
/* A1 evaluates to 1.0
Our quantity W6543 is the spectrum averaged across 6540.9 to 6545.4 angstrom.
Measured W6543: 17.7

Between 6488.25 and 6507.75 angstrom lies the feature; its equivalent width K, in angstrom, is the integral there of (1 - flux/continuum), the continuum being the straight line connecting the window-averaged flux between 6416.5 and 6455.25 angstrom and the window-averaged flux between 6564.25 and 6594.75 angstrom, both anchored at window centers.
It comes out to 0.3 angstrom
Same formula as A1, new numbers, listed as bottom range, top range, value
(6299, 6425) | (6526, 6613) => 1.10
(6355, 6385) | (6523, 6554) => 1.12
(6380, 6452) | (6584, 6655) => 1.10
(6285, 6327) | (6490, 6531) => 1.10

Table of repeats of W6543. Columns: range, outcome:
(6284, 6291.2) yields 16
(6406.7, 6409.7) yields 16.5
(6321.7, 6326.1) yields 17.3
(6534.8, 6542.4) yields 18.6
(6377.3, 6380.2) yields 16.5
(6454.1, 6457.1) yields 18.7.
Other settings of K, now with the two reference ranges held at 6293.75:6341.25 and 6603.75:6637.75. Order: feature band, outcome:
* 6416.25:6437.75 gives 0.6 angstrom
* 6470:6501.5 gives 0.4 angstrom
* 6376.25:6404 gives 0.6 angstrom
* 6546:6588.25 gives -1.0 angstrom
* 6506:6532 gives -0.9 angstrom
